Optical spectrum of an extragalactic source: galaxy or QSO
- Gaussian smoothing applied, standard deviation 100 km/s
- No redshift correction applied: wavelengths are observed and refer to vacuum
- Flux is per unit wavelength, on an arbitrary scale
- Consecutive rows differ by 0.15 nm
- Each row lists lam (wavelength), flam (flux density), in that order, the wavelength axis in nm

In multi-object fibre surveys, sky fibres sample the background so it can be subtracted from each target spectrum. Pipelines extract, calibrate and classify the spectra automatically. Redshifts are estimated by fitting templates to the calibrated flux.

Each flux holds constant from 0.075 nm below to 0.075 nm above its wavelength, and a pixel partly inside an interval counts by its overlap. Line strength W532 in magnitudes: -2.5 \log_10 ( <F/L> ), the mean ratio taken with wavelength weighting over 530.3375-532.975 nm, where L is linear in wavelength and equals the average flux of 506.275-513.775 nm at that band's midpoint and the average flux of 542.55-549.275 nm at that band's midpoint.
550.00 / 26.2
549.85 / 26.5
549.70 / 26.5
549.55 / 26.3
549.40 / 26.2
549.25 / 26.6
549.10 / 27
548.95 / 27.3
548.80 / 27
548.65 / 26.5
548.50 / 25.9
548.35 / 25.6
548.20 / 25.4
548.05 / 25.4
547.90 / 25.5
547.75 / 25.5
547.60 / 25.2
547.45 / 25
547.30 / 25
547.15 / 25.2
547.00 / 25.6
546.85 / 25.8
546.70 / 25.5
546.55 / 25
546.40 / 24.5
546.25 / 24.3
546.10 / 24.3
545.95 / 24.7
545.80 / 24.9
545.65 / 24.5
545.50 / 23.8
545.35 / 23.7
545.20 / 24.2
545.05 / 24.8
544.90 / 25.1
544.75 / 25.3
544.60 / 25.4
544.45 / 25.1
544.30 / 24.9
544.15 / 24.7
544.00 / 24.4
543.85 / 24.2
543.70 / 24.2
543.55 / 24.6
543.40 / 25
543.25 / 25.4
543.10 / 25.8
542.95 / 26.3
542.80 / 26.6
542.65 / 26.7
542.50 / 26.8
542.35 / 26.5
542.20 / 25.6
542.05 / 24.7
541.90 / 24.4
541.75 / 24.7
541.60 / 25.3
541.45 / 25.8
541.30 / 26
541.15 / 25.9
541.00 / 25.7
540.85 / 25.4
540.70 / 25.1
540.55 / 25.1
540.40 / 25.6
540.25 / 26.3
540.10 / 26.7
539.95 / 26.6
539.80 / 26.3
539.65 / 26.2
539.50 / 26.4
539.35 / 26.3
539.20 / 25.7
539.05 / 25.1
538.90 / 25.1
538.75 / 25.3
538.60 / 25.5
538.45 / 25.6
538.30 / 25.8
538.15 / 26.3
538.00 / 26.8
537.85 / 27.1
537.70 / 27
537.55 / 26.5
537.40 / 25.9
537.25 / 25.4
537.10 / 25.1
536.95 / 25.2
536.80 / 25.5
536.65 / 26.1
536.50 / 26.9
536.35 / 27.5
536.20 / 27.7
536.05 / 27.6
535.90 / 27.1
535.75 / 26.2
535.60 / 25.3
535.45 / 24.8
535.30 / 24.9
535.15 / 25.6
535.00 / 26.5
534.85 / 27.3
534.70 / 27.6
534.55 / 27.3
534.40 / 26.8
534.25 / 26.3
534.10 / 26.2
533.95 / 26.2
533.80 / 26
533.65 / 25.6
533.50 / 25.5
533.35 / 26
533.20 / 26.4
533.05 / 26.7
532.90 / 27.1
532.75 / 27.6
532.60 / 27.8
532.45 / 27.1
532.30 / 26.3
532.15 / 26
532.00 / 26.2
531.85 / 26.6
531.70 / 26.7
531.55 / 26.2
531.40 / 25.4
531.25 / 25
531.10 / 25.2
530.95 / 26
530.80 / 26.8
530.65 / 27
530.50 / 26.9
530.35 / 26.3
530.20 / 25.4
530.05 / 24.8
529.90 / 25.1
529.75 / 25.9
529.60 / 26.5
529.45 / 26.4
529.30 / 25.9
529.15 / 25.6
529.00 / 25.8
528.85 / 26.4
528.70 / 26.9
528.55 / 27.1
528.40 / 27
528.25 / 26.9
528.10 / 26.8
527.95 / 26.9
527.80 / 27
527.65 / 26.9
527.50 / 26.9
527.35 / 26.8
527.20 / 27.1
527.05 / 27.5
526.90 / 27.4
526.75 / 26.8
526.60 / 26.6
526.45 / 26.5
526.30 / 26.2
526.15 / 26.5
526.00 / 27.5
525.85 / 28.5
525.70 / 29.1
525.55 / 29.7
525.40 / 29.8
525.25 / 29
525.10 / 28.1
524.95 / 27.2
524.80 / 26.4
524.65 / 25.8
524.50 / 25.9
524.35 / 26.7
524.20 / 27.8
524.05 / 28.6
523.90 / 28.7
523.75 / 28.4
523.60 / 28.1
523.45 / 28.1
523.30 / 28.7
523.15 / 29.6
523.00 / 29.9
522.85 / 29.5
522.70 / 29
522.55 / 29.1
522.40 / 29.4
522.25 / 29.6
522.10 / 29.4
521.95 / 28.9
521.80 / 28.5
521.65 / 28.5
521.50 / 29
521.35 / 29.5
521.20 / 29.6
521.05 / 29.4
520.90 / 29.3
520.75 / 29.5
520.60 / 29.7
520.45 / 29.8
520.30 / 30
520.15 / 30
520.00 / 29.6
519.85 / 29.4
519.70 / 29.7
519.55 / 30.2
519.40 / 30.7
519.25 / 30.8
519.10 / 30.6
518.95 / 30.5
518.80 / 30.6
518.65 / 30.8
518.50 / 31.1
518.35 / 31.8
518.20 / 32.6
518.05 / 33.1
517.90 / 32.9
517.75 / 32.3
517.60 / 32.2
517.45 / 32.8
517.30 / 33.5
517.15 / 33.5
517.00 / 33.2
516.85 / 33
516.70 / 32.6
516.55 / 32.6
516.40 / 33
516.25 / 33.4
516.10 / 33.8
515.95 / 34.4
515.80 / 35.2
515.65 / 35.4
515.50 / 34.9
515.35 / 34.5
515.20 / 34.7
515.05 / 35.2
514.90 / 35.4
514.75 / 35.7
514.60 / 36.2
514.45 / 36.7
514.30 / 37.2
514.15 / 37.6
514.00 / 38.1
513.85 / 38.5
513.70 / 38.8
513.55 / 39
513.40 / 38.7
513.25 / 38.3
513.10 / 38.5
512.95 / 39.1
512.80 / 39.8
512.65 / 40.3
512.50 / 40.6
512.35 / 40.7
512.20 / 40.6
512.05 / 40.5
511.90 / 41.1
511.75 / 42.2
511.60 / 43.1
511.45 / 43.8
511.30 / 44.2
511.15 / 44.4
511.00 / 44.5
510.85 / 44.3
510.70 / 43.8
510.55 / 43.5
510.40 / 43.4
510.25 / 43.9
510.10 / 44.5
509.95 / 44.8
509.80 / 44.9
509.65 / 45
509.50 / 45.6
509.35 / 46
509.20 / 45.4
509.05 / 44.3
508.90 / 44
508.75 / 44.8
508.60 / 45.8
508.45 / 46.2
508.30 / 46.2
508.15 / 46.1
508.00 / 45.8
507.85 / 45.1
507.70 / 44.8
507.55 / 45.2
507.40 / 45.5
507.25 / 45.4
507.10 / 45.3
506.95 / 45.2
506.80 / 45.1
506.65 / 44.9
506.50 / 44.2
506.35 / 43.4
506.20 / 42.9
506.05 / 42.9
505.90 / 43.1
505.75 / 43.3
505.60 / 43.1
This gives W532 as 0.22 mag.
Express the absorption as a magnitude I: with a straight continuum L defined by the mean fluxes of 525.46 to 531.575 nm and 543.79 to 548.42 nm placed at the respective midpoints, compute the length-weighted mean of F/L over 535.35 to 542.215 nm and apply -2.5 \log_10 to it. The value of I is -0.01 mag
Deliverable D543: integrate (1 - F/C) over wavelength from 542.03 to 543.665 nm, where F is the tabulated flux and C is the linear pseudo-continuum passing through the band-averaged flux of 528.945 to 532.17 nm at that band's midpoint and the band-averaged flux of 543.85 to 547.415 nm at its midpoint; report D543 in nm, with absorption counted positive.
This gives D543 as -0.05 nm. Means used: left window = 26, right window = 24.8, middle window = 25.8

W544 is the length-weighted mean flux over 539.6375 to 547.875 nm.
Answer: 25.3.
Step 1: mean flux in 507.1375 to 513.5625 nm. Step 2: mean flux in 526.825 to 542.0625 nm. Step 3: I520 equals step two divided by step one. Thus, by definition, 0.6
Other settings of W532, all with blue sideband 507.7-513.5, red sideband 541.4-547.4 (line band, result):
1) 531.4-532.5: 0.20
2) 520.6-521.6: 0.27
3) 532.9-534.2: 0.18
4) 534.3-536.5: 0.13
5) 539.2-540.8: 0.06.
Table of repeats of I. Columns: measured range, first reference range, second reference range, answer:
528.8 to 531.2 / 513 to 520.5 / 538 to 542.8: 0.13 mag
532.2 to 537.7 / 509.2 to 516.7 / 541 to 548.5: 0.12 mag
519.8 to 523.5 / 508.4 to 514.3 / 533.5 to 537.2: 0.20 mag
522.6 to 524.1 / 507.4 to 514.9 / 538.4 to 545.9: 0.23 mag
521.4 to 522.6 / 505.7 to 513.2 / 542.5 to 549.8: 0.28 mag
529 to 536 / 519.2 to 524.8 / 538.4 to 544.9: 0.04 mag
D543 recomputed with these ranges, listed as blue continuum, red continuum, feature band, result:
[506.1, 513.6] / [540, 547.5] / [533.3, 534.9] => 0.209 nm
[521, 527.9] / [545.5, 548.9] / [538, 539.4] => 0.034 nm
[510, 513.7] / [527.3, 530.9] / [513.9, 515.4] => 0.117 nm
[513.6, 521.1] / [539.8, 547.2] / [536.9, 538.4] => 0.048 nm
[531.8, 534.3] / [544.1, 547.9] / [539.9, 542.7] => -0.028 nm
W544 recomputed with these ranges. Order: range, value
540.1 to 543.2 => 25.7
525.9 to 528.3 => 26.9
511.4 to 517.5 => 37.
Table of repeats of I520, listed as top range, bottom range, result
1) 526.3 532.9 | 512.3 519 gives 0.75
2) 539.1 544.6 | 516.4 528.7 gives 0.88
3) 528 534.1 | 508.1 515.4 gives 0.63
